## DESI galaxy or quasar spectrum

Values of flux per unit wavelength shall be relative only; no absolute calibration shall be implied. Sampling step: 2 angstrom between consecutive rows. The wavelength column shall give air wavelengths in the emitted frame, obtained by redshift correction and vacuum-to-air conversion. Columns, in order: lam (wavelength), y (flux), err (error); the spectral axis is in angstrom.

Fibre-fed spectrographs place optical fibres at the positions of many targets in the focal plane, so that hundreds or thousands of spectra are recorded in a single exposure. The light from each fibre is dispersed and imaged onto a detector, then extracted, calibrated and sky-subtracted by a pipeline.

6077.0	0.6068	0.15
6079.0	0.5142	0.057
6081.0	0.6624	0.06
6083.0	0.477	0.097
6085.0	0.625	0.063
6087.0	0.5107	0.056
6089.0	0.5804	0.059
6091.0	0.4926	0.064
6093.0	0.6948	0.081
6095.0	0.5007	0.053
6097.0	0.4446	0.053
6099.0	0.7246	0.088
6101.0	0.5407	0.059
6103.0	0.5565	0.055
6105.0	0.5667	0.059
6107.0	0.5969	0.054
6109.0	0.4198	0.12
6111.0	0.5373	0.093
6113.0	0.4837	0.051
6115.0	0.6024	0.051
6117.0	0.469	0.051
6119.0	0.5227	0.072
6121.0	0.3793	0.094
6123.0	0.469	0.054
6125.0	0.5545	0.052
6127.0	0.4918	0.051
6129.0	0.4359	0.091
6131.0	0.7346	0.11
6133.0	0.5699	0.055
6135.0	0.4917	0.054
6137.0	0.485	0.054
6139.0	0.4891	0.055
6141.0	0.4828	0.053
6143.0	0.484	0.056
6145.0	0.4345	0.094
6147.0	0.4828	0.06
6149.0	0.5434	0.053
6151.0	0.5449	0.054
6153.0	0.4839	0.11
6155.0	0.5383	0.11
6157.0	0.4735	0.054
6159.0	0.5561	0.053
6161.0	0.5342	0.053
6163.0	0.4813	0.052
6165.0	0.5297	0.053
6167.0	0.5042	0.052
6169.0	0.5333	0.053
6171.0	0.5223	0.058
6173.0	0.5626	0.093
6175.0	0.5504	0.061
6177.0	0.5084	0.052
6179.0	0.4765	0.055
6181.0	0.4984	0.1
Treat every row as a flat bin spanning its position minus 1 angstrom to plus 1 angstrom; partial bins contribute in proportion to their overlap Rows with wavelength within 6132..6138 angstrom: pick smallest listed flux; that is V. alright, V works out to 0.485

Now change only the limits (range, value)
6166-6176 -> 0.5042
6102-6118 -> 0.4198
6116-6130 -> 0.3793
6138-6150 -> 0.4345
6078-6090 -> 0.477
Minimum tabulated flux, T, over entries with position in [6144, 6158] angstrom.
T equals 0.4345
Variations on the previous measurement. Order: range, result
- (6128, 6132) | 0.4359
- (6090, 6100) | 0.4446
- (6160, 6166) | 0.4813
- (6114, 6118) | 0.469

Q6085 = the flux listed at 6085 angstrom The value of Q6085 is 0.625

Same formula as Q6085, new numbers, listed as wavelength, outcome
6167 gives 0.5042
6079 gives 0.5142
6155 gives 0.5383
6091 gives 0.4926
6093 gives 0.6948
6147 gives 0.4828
